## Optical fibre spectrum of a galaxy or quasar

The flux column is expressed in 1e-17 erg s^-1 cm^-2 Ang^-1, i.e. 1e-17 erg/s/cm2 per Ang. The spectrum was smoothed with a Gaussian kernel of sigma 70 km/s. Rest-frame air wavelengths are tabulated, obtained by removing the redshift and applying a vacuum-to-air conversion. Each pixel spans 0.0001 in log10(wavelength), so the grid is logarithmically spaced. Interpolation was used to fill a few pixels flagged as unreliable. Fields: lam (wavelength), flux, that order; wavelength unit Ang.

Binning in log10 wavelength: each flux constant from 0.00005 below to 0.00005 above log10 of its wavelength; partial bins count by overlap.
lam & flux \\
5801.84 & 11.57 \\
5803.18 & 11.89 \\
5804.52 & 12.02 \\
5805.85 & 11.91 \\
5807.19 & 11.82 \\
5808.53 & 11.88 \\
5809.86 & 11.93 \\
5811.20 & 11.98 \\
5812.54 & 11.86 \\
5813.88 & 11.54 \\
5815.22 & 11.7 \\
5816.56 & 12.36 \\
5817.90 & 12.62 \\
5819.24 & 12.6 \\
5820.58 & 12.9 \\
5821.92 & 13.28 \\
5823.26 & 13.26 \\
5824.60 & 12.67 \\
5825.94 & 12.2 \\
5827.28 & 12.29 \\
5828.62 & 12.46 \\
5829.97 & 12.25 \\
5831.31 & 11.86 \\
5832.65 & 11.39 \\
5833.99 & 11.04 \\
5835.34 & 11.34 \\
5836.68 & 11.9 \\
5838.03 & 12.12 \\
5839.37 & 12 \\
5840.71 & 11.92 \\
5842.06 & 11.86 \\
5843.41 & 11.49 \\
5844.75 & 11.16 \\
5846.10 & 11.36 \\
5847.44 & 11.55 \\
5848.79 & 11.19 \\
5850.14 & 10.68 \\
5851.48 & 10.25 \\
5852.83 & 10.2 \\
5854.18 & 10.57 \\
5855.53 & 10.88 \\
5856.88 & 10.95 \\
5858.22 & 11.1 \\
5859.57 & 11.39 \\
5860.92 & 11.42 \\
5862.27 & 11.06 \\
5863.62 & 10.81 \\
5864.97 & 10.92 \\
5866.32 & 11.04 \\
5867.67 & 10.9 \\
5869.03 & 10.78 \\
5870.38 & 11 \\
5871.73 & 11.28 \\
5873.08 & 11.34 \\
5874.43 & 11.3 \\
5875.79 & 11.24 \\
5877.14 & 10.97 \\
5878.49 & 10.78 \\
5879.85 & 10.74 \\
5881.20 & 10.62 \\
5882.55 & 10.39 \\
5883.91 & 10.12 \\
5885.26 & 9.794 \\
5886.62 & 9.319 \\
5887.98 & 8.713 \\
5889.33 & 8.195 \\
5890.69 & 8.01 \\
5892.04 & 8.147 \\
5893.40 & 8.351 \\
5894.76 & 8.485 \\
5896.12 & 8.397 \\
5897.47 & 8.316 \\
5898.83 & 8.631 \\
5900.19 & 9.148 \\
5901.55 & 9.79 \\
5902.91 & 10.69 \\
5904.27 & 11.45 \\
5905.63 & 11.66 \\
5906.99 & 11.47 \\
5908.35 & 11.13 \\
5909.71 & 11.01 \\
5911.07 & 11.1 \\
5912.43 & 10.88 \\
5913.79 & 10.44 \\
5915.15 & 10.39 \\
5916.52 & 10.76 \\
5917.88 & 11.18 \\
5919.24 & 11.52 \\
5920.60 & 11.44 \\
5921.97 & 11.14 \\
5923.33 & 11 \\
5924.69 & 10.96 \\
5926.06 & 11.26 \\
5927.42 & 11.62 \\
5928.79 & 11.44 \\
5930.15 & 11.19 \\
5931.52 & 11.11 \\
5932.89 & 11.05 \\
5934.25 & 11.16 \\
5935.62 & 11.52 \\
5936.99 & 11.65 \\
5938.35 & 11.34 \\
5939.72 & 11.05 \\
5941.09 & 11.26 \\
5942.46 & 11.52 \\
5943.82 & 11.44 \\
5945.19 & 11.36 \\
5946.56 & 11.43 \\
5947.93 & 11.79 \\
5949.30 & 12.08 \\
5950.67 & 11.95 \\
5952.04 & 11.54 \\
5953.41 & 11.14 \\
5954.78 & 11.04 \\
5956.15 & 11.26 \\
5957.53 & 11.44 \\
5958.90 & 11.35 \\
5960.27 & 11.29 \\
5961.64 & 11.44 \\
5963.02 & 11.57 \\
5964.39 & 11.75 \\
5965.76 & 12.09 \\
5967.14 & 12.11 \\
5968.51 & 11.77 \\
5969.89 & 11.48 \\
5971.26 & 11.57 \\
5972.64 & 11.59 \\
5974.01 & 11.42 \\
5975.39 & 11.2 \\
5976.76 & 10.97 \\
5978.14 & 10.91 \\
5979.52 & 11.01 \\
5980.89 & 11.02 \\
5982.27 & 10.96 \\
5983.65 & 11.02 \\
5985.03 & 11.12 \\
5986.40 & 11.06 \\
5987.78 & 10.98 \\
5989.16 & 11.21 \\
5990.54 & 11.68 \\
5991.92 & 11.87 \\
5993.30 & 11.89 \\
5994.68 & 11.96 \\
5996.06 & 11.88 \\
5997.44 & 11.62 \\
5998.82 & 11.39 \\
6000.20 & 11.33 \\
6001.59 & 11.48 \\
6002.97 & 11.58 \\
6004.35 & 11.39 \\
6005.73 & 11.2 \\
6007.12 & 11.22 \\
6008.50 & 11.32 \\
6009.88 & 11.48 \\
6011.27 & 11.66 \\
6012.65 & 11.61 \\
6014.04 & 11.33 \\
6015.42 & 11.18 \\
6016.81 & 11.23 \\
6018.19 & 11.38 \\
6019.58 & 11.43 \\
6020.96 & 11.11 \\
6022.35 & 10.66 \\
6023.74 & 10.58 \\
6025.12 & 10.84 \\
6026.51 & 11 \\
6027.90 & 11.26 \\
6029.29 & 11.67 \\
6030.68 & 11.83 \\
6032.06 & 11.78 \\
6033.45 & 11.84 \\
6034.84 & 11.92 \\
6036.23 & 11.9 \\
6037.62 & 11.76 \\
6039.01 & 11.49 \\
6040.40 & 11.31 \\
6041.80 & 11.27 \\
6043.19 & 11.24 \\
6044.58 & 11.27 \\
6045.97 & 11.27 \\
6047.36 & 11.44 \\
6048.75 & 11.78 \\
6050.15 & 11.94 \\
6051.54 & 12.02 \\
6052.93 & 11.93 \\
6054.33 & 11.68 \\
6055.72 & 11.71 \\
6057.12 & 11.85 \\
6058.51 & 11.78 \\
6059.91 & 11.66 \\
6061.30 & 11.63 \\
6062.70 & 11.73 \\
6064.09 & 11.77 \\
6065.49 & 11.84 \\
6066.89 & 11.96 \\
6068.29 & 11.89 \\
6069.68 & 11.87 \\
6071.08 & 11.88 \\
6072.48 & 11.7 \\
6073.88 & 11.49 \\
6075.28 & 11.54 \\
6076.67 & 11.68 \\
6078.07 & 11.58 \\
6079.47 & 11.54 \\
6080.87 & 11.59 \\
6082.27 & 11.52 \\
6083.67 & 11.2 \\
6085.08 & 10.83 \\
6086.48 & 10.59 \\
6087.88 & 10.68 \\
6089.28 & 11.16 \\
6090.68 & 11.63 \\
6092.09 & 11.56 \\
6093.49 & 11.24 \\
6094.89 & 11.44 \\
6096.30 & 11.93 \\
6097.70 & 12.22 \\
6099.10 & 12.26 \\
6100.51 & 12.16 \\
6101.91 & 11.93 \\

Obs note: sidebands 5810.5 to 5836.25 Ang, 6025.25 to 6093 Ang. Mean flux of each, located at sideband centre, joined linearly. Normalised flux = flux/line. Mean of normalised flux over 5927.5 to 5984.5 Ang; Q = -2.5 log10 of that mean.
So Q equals 0.041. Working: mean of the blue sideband 12.2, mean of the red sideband 11.6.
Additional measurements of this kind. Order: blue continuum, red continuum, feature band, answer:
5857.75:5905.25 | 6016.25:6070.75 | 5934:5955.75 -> -0.08 mag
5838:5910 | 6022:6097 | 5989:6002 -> -0.05 mag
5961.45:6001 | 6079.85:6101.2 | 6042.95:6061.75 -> -0.02 mag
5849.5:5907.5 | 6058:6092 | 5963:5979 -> -0.07 mag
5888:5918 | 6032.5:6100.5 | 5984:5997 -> -0.07 mag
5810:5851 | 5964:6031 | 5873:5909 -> 0.19 mag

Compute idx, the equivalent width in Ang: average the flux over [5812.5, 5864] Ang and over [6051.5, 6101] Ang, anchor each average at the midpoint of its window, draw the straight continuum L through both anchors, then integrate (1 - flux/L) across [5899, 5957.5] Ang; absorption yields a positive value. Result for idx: 2.5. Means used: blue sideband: 11.7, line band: 11.2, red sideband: 11.6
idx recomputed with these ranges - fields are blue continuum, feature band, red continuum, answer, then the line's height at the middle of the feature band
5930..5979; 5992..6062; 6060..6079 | 0.7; 11.6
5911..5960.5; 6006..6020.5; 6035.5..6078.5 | 0.2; 11.5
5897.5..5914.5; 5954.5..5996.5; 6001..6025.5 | -1.6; 11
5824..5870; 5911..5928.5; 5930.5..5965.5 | 0.5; 11.4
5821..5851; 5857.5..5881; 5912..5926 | 0.9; 11.5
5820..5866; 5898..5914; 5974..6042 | 1.2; 11.5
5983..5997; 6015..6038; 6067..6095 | 0.2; 11.5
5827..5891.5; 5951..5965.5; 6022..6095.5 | -0.2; 11.2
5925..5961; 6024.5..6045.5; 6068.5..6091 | -0.2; 11.4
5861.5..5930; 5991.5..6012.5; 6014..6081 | -0.6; 11.2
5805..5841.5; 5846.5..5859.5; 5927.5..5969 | 1.2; 12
